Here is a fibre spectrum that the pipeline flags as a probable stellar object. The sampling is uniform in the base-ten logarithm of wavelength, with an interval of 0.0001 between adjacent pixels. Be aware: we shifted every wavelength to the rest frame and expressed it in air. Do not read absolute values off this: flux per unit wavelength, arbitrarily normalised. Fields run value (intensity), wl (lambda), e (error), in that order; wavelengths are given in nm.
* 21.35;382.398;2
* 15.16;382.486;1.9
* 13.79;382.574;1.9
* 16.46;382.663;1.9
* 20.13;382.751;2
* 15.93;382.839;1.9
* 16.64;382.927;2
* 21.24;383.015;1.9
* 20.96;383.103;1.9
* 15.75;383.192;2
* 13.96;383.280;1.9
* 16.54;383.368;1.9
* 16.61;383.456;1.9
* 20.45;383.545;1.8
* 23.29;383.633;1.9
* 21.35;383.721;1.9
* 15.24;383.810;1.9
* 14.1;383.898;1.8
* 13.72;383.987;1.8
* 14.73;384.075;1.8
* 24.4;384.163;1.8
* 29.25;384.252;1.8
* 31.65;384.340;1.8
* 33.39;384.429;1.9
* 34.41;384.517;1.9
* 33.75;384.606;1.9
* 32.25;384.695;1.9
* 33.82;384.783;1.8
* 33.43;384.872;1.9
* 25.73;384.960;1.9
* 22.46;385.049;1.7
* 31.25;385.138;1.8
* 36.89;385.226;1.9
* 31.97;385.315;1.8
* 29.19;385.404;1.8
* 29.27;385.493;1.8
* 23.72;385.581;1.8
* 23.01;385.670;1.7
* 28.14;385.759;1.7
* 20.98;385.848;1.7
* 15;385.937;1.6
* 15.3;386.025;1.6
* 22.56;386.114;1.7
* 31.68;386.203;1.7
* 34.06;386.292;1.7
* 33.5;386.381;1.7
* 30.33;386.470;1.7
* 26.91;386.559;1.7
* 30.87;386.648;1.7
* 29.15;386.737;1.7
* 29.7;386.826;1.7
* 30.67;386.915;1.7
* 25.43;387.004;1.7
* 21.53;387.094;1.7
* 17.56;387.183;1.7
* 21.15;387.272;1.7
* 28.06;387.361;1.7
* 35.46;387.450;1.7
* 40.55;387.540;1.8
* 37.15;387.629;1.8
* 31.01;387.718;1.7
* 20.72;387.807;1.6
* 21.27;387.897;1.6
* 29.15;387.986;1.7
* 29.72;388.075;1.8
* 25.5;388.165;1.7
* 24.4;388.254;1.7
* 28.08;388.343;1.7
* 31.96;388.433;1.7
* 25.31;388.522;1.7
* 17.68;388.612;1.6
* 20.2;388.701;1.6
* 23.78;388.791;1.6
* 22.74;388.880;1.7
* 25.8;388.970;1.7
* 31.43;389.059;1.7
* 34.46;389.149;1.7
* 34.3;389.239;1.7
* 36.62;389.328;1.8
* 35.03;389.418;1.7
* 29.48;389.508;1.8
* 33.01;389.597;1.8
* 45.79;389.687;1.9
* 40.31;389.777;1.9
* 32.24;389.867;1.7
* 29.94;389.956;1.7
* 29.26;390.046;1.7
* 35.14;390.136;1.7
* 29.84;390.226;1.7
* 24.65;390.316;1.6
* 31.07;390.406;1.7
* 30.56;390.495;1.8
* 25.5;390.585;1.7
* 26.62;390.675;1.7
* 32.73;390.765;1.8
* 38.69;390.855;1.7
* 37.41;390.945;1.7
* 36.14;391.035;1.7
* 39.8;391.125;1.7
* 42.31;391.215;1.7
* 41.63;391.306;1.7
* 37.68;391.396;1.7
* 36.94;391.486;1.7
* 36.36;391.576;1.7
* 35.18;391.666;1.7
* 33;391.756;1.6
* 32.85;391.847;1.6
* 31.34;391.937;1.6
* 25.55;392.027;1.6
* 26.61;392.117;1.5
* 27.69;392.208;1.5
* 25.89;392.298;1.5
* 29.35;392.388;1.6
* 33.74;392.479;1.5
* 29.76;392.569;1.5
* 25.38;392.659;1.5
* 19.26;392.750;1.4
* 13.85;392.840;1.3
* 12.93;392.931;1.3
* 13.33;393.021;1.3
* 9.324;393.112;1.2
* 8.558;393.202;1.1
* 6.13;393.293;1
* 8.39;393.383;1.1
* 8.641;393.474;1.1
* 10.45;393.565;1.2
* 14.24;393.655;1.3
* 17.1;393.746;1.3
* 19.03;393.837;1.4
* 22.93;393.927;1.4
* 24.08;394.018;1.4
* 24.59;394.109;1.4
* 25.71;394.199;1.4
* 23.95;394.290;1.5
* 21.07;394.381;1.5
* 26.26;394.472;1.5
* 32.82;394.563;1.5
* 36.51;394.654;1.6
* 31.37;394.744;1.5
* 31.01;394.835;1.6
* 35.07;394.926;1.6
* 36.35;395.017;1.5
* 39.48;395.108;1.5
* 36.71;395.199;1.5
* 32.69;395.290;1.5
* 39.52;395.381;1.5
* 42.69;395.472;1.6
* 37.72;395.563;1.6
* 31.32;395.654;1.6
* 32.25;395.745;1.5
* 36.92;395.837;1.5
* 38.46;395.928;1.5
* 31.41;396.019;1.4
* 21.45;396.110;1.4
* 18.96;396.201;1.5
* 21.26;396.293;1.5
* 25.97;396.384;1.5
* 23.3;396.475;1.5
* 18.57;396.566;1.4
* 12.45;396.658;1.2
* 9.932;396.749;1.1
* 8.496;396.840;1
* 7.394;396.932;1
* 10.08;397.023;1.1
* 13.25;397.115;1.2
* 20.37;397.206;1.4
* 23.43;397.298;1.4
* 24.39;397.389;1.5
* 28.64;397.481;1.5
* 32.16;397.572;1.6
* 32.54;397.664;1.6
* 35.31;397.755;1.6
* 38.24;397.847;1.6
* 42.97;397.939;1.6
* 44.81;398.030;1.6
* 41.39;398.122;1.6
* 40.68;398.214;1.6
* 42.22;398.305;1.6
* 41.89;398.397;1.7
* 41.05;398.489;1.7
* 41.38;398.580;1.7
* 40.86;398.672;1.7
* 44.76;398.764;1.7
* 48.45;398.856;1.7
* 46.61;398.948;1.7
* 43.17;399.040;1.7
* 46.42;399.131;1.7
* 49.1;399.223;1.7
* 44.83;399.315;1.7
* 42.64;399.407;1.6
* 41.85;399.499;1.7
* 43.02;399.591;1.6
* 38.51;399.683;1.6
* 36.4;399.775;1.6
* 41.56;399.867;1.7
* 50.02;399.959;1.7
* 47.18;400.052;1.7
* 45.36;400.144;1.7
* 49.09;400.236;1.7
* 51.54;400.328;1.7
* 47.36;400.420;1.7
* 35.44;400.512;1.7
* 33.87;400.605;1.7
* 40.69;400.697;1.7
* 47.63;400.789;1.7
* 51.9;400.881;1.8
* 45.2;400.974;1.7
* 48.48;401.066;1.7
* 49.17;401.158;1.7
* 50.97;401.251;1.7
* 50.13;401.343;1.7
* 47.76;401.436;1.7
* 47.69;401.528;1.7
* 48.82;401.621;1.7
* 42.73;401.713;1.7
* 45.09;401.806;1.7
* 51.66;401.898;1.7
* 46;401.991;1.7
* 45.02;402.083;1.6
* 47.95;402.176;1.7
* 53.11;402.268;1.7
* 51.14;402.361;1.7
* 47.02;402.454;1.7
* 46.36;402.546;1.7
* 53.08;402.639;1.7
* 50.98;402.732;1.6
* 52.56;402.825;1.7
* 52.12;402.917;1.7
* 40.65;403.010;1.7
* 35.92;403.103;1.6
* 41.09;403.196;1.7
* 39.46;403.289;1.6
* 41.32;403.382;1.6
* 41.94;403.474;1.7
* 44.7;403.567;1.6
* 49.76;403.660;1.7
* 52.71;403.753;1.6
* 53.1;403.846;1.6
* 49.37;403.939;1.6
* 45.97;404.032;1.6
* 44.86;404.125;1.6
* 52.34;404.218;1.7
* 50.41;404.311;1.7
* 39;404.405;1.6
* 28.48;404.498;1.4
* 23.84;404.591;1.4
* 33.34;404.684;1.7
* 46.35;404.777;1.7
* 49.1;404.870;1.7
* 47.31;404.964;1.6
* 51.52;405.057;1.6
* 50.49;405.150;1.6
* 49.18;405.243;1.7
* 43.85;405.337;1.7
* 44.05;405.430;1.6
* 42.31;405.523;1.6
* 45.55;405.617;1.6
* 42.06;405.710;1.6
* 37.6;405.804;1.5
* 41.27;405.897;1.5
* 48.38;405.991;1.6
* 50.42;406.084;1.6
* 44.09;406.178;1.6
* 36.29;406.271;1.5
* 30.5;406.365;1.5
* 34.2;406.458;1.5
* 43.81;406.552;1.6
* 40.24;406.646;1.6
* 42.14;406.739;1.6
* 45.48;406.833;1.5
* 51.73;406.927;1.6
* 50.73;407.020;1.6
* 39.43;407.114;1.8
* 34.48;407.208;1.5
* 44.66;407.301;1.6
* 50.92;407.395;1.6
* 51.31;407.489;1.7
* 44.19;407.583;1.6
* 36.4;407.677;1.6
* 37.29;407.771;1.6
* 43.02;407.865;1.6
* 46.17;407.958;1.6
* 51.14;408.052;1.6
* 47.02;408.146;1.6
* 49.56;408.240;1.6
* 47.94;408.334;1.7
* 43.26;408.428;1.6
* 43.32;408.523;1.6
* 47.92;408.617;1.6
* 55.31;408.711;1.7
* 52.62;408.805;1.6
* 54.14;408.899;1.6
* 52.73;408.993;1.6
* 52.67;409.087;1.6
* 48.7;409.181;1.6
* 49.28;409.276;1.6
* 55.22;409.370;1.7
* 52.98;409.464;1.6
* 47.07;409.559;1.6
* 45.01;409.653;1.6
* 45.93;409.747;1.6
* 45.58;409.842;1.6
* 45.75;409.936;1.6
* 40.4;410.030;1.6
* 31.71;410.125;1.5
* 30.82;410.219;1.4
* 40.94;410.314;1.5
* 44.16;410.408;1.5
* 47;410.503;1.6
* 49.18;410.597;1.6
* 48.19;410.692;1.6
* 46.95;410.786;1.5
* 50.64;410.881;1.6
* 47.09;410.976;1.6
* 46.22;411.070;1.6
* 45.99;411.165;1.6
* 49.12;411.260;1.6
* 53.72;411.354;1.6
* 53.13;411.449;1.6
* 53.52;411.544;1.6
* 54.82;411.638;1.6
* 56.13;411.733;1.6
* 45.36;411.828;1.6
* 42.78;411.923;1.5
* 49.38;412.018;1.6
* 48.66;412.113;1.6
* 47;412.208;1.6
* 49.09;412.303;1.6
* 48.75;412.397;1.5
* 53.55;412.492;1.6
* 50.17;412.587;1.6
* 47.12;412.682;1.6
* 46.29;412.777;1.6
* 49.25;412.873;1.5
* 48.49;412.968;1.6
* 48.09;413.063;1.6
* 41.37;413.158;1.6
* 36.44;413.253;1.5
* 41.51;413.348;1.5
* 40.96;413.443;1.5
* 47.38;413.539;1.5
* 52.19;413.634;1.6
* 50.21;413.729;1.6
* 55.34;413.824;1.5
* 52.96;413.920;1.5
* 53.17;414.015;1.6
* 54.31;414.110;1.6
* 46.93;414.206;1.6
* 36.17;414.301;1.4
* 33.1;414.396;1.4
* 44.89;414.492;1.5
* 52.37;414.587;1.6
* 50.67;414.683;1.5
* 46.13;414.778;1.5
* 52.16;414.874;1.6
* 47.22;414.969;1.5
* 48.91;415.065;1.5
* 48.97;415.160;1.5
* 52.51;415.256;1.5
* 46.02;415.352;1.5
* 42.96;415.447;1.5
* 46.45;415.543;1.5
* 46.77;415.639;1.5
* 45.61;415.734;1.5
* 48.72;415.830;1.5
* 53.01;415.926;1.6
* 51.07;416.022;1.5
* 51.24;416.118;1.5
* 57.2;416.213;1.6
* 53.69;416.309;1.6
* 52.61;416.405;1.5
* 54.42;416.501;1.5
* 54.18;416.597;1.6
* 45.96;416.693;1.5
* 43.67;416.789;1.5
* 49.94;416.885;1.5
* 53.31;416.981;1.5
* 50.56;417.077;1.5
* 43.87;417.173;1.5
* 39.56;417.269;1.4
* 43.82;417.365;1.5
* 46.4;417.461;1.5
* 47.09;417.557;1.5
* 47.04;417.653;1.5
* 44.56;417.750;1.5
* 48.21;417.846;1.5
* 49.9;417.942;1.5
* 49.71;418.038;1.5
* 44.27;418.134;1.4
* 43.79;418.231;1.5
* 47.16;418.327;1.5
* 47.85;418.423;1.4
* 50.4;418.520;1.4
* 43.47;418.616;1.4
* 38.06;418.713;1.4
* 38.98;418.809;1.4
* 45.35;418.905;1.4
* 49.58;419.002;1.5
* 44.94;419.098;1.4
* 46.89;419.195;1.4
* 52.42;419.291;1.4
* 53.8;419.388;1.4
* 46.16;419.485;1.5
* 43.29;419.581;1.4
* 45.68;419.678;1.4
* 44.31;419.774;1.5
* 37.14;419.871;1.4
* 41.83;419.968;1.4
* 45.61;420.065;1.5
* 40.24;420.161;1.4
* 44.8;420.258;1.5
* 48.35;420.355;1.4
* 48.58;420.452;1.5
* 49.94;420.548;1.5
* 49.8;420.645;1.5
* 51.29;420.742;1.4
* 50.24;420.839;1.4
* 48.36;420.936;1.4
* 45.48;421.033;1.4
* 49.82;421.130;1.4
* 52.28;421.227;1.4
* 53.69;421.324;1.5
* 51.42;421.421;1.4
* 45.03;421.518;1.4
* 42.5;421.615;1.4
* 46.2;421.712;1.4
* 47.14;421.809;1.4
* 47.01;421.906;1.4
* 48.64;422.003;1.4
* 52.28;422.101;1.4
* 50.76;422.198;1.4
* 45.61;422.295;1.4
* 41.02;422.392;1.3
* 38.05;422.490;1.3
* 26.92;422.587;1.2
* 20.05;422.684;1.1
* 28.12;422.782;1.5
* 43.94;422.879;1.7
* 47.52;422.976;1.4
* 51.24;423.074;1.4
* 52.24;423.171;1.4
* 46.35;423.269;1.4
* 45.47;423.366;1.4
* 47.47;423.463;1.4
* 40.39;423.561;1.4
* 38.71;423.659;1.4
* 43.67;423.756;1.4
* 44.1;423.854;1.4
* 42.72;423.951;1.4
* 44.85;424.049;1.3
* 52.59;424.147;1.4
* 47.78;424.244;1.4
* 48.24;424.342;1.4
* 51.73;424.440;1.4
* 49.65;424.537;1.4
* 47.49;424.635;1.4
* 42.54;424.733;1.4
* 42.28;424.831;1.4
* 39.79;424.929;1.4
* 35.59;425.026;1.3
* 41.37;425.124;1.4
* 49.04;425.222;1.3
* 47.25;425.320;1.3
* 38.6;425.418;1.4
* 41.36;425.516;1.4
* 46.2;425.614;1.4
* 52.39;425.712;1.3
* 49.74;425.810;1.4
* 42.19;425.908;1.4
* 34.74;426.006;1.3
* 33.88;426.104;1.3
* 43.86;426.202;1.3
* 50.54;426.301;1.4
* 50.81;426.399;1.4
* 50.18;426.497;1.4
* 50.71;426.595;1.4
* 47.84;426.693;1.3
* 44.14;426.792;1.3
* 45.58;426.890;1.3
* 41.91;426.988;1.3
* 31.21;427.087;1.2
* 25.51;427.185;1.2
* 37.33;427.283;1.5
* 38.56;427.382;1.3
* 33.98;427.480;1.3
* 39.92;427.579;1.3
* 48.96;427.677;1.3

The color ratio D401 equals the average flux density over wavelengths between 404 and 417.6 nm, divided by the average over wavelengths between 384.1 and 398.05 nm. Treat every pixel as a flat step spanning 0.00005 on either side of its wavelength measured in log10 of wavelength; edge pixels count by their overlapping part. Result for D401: 1.7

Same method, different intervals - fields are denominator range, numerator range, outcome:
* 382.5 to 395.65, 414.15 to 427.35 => 1.69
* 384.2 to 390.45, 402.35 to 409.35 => 1.56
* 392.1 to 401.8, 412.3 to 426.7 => 1.43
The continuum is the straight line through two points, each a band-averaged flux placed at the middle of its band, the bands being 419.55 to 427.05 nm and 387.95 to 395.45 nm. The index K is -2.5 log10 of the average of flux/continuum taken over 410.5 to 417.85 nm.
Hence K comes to -0.20 mag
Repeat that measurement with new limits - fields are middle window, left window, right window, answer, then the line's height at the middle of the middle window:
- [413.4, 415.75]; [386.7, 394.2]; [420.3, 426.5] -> -0.18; 40.5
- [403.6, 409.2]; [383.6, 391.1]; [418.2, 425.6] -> -0.19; 37.7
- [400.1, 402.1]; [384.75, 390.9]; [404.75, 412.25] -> -0.16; 40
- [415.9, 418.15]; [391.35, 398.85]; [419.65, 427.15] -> -0.20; 41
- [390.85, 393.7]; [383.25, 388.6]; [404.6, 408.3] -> 0.22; 31.8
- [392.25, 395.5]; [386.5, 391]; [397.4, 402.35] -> 0.45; 36.2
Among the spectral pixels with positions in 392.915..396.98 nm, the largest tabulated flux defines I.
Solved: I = 42.69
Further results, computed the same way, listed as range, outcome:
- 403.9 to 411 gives 55.31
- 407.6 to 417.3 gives 57.2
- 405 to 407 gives 51.73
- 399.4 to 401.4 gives 51.9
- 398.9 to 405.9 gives 53.11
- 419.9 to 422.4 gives 53.69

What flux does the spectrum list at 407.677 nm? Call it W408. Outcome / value 36.4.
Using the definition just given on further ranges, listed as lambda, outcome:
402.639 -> 53.08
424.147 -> 52.59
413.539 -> 47.38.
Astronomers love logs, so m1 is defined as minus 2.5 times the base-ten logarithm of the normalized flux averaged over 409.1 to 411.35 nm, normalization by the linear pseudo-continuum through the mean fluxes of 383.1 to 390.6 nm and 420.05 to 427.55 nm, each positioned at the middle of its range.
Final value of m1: -0.20 mag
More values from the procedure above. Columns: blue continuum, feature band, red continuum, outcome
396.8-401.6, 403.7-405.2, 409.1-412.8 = -0.04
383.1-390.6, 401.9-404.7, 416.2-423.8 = -0.23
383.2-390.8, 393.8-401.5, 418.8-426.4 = -0.07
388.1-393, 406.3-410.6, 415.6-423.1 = -0.12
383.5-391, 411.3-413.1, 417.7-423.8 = -0.21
